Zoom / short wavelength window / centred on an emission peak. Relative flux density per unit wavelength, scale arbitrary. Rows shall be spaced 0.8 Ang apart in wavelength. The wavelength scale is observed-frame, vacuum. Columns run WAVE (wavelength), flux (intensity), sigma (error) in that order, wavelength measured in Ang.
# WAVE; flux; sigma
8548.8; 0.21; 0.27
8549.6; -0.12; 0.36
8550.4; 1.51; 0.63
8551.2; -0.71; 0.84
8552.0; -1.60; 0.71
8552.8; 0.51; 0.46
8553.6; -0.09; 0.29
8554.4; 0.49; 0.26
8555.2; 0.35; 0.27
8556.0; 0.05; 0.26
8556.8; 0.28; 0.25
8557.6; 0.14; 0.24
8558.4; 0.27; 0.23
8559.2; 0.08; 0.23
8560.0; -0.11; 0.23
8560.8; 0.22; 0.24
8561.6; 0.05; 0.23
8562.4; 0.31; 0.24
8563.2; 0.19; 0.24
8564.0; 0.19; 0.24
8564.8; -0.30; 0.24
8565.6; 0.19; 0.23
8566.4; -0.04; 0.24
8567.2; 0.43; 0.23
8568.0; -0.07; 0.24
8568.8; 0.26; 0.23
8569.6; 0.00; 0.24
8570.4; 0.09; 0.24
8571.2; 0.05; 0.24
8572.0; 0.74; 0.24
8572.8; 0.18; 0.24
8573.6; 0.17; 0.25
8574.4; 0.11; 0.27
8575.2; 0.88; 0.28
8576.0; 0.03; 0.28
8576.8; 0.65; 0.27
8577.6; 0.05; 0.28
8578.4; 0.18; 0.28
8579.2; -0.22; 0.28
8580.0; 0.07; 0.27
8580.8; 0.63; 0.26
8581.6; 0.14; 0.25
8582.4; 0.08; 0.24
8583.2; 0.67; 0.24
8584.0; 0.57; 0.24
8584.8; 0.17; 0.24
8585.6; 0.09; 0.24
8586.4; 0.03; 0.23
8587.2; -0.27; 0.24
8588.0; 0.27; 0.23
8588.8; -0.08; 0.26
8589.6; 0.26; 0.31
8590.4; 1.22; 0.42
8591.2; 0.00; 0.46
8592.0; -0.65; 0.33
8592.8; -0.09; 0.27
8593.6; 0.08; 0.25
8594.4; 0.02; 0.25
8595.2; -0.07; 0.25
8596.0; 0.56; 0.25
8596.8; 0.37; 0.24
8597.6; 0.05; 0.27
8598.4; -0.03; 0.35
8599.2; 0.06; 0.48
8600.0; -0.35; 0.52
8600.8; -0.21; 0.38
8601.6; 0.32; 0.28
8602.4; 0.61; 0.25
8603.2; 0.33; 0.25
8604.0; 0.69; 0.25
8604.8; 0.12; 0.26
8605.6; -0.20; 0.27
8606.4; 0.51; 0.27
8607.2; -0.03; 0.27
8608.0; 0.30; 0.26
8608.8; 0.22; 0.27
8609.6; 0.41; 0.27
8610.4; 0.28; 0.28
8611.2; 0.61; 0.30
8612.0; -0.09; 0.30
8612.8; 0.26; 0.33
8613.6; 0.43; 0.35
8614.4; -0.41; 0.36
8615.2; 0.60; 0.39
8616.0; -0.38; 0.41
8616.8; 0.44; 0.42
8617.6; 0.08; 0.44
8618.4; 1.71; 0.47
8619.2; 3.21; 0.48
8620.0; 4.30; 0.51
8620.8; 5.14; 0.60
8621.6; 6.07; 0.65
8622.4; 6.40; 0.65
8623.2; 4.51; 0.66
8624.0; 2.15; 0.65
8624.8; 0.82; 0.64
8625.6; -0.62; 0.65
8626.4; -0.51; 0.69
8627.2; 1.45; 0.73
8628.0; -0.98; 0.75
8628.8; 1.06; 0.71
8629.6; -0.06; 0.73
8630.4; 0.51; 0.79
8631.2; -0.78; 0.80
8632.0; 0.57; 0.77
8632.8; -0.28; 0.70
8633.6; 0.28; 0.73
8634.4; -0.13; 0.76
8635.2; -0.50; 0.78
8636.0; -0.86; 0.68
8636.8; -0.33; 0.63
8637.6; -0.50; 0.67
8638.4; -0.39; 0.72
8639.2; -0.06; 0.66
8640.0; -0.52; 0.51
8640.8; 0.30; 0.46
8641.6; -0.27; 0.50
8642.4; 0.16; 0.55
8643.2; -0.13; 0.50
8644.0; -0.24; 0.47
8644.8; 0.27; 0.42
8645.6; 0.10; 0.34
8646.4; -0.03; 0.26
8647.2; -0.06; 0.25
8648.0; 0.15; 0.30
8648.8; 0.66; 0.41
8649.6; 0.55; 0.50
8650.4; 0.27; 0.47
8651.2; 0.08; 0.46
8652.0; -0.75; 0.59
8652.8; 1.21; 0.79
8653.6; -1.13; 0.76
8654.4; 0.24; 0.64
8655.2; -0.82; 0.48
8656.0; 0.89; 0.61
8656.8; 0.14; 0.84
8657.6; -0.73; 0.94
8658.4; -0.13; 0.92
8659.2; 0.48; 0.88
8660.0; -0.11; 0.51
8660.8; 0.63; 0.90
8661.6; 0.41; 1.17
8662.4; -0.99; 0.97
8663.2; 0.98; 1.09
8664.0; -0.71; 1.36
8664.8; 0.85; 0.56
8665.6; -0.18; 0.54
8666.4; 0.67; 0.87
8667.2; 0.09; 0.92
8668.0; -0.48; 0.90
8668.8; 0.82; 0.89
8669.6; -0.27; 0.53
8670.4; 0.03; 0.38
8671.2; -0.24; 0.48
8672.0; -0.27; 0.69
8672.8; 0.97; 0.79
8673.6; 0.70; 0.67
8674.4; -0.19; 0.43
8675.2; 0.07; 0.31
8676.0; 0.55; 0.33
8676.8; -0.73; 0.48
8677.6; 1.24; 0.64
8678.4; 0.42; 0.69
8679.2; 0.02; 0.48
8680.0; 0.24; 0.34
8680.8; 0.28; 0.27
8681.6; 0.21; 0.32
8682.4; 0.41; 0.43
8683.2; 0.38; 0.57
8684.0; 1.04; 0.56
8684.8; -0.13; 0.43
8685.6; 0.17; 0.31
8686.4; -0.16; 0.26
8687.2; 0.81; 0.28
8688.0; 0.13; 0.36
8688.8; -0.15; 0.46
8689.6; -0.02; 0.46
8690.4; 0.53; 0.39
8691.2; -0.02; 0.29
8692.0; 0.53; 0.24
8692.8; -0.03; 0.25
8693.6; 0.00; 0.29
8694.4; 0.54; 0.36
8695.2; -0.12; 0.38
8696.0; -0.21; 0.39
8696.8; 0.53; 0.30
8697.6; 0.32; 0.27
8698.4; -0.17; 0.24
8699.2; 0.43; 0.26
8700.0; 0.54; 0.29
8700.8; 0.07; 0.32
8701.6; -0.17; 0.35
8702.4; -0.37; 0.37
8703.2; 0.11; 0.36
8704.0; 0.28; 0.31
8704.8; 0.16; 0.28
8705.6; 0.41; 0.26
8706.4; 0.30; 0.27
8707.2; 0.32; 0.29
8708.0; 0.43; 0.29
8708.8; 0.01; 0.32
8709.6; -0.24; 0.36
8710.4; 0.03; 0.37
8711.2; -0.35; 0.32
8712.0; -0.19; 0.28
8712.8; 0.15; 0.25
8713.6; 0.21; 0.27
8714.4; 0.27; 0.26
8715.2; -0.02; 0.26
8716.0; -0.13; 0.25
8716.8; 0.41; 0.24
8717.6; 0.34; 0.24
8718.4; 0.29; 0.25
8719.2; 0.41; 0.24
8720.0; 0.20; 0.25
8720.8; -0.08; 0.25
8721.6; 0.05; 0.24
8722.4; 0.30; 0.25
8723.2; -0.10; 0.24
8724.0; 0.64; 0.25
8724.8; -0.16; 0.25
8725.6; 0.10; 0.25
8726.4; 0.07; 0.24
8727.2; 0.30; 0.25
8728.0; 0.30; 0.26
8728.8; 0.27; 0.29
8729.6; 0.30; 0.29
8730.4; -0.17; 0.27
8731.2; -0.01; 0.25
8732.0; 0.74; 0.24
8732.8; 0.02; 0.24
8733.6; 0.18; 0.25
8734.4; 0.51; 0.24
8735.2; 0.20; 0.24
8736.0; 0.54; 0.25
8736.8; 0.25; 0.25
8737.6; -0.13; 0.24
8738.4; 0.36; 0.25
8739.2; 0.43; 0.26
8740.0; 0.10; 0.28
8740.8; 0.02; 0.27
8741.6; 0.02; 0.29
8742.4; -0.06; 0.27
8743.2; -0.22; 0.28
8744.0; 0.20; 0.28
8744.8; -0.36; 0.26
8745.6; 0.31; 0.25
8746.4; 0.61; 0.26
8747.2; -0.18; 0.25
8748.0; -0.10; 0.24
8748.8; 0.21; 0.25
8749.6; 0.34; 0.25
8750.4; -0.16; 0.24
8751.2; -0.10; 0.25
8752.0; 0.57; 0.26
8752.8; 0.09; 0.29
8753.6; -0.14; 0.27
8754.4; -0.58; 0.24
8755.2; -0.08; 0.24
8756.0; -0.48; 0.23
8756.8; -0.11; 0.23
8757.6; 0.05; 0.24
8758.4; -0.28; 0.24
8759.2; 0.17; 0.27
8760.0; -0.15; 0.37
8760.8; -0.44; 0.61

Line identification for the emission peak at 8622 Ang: [O III] 5007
